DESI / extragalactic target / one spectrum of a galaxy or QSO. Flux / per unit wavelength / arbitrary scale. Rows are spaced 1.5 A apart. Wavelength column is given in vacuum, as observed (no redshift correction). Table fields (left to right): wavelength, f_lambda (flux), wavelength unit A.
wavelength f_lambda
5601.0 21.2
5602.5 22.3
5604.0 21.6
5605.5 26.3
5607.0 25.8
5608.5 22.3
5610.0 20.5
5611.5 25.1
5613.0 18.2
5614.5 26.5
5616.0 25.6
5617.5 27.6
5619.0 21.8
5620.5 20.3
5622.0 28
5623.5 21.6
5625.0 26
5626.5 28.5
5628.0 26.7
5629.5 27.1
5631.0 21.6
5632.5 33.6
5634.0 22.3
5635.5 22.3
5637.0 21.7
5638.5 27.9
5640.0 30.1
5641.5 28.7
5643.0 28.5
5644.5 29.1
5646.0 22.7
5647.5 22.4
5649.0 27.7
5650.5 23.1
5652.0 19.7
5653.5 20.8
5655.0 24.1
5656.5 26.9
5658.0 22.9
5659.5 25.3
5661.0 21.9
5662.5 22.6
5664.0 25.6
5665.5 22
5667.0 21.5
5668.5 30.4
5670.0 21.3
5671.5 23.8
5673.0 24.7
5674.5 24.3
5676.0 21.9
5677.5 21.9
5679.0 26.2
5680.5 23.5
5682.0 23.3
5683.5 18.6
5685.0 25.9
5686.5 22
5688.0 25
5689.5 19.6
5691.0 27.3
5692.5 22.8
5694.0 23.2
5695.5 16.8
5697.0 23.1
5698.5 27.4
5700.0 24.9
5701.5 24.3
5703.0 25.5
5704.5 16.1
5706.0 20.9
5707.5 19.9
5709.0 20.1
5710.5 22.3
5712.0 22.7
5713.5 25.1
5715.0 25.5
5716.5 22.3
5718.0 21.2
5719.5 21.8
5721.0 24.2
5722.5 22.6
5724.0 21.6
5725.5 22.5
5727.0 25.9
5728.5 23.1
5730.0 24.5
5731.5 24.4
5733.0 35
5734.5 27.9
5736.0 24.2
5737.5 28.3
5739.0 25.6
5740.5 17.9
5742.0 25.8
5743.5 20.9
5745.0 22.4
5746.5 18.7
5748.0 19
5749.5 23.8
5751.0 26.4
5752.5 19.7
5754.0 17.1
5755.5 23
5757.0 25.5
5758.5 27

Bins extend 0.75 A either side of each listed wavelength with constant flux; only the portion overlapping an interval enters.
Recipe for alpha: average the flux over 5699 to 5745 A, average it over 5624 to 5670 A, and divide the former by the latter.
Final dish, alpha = 0.94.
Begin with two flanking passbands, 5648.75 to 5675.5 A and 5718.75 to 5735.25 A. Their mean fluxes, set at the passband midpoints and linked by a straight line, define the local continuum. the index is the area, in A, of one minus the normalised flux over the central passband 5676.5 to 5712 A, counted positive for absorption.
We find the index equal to 2.41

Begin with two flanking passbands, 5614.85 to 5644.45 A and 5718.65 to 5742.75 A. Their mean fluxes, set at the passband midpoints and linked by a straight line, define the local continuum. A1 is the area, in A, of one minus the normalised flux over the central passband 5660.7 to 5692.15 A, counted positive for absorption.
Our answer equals 2.3 A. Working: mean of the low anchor 25.9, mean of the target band 23.5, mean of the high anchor 24.7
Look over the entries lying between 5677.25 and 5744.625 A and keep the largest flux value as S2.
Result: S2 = 35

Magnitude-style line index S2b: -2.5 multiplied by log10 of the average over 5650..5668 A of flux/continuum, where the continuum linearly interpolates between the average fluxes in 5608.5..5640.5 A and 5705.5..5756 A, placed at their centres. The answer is 0.052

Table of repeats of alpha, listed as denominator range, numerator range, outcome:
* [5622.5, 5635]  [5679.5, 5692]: 0.90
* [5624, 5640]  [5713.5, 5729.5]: 0.90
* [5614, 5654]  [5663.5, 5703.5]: 0.93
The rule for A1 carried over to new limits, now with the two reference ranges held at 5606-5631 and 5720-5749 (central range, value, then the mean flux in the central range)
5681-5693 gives 0.5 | 23.1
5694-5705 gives 0.6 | 22.8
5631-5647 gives -1.4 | 26.4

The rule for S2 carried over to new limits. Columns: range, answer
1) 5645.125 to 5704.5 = 30.4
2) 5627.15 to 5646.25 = 33.6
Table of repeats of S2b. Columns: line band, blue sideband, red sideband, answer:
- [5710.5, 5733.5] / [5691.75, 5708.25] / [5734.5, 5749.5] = -0.07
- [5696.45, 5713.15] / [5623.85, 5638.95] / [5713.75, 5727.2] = 0.05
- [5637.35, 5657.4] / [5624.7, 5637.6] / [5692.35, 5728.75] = -0.02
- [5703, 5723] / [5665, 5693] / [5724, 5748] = 0.09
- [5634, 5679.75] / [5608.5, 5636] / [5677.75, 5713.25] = -0.03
